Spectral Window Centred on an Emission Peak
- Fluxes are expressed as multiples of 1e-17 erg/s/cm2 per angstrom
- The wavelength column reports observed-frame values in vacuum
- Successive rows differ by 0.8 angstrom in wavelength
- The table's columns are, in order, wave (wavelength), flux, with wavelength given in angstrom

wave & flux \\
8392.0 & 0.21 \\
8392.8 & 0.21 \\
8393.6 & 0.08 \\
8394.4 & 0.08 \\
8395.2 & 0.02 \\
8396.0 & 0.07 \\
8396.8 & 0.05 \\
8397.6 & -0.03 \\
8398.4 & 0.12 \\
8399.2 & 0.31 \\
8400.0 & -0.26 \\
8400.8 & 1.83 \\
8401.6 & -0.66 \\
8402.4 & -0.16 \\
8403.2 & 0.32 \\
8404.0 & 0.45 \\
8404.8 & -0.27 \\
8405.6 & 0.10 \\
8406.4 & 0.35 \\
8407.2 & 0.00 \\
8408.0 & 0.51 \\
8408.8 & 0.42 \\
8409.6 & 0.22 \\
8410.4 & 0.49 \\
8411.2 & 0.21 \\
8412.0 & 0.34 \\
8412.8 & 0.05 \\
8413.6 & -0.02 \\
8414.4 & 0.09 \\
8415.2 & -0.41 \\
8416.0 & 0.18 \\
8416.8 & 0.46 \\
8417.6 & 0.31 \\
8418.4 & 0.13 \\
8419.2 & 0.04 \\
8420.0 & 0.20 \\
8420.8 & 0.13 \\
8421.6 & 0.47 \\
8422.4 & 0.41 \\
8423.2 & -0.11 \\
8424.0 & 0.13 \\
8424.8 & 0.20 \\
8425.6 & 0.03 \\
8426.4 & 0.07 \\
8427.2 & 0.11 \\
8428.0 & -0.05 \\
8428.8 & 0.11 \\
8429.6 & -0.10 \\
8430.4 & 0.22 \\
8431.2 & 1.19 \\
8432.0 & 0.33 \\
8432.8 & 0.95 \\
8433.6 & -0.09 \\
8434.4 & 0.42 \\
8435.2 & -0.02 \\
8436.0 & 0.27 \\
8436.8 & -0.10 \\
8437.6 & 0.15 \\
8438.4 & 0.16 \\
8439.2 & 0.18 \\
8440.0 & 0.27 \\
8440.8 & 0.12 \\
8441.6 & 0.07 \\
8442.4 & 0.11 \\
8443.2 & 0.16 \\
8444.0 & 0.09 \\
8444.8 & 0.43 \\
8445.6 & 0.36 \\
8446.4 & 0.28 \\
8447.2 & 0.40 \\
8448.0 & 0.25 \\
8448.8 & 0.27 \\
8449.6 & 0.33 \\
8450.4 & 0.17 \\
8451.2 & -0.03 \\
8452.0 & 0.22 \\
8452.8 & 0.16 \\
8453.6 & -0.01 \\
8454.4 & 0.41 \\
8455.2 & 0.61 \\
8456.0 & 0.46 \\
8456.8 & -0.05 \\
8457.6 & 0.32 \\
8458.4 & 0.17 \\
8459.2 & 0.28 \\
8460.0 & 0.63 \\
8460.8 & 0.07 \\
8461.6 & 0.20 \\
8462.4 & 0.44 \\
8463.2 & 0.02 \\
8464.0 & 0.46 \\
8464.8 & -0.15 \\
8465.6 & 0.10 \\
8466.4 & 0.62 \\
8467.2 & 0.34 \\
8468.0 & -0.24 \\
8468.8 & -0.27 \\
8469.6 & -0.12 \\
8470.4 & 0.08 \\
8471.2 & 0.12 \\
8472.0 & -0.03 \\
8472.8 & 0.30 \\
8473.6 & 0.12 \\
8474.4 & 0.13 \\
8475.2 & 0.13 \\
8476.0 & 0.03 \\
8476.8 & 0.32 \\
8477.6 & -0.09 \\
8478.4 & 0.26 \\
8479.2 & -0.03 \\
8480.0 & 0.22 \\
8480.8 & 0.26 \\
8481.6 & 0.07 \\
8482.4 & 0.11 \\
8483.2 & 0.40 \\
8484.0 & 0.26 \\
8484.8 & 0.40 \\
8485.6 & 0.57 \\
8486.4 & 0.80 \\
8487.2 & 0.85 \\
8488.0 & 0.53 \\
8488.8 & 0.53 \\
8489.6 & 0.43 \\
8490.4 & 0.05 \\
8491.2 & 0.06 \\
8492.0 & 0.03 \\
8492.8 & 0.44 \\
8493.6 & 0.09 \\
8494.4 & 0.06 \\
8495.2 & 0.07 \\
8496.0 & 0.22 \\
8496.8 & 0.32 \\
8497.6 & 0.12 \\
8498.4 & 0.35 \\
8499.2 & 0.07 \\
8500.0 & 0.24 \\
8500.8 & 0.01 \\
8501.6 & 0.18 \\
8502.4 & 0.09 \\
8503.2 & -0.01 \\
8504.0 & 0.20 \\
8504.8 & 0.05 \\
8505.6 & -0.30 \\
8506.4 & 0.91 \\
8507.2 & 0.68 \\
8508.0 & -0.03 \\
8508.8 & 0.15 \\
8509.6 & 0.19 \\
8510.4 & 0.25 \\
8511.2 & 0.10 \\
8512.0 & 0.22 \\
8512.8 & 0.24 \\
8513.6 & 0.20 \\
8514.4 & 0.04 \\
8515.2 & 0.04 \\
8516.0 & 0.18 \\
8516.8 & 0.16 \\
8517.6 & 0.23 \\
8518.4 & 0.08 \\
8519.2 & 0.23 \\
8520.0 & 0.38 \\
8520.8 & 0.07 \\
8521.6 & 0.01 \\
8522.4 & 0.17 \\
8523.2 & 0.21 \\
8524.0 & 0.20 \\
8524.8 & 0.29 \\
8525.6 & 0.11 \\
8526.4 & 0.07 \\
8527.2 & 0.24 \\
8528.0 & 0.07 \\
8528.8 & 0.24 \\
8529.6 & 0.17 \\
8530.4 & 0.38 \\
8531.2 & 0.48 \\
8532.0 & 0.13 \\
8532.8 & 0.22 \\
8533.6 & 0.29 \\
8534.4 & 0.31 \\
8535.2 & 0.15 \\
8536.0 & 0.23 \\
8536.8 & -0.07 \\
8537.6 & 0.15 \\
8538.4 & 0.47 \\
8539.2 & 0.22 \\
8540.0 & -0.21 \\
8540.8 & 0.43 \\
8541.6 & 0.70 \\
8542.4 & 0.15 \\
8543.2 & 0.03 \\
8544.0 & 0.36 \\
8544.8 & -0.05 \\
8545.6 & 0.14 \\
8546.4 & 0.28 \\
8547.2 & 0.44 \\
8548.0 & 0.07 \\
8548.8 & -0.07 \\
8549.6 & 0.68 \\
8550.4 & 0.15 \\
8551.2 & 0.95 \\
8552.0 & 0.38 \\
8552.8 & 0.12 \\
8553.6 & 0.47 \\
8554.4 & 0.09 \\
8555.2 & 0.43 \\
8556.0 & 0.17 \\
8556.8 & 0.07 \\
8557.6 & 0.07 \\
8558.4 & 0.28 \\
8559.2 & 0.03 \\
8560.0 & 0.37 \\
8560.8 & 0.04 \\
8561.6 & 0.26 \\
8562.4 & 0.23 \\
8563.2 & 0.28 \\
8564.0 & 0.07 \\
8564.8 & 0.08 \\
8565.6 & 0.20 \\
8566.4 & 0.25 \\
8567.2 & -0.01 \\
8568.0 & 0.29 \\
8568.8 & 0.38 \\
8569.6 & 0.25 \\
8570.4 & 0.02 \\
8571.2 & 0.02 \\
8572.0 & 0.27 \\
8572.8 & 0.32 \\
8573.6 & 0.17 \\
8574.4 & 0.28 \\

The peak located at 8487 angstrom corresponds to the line H-gamma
